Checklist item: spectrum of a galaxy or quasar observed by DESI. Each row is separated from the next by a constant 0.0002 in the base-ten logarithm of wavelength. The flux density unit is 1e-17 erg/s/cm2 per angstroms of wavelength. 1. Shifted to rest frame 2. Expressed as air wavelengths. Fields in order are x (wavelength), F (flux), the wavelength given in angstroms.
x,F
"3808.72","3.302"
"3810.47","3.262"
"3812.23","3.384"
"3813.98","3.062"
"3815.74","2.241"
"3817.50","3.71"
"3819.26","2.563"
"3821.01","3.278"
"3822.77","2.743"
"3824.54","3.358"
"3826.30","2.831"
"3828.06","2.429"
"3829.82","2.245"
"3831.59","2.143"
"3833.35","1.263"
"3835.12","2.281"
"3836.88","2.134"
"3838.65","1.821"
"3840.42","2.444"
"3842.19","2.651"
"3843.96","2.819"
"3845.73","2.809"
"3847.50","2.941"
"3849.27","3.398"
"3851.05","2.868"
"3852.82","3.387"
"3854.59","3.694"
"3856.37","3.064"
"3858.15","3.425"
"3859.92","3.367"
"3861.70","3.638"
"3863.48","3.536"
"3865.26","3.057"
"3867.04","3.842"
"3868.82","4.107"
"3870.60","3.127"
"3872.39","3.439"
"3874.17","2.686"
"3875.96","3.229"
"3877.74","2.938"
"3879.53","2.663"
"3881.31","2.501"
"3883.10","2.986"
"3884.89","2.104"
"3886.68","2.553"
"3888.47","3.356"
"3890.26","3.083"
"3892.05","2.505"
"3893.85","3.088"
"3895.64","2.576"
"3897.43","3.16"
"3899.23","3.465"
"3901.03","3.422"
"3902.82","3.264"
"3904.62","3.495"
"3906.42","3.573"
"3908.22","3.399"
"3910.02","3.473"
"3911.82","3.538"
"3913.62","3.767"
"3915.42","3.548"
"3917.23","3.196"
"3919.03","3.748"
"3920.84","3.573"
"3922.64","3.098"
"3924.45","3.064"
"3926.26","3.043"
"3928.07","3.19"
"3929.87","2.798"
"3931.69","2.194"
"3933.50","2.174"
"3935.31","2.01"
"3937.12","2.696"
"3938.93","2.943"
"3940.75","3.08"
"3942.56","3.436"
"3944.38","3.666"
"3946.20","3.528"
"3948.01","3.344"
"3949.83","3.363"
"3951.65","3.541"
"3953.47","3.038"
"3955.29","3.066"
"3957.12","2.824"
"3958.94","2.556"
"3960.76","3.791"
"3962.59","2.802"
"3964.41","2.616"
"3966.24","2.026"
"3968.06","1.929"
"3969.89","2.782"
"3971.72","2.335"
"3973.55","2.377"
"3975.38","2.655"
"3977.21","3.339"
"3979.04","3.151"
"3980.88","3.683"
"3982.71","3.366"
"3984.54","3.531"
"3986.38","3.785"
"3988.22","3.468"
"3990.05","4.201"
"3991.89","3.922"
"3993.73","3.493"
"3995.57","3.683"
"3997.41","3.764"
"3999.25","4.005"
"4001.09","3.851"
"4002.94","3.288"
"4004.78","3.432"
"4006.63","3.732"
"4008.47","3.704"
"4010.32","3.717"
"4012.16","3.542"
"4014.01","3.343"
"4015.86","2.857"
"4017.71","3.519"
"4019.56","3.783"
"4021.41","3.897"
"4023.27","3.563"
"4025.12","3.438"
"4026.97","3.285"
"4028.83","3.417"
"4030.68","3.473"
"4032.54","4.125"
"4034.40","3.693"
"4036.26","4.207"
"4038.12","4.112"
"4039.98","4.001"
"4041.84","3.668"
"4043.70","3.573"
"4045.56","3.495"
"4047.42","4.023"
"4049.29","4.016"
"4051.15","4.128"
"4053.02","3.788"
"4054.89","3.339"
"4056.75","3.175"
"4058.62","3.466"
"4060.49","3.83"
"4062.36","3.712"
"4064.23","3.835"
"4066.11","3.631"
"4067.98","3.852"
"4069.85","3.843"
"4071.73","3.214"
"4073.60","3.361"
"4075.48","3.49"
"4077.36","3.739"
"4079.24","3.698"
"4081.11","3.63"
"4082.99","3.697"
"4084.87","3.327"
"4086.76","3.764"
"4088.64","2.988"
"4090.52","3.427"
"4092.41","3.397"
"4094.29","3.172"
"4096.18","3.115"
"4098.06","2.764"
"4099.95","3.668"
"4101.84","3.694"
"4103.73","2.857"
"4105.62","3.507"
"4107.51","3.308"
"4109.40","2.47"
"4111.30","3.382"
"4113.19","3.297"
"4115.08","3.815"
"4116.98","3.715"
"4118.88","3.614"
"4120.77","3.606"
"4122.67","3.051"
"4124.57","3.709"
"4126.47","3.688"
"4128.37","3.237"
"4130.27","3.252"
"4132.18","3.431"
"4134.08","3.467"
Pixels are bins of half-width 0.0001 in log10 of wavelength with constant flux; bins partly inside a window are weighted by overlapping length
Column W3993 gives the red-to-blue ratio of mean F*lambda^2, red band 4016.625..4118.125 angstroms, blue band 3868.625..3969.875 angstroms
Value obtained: 1.3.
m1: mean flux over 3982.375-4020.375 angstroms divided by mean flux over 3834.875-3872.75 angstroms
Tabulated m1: 1.2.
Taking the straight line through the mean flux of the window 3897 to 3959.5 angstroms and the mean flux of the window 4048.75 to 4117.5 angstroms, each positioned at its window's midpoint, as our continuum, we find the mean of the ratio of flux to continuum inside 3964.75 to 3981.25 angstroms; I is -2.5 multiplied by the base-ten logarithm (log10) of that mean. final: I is 0.22 mag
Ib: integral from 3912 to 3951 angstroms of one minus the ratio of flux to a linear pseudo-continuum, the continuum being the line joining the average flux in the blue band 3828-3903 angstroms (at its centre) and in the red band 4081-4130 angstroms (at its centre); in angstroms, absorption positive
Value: -1.0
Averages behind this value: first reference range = 2.92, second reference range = 3.37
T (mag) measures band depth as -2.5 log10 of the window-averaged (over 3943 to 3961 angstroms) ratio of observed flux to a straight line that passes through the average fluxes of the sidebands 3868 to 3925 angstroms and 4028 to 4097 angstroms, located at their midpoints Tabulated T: 0.02 mag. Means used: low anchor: 3.18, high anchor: 3.63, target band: 3.26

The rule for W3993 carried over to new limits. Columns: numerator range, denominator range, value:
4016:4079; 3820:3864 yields 1.45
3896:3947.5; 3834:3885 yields 1.10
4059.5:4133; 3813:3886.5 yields 1.35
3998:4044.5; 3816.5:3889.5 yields 1.36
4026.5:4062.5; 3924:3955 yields 1.31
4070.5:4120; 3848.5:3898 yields 1.22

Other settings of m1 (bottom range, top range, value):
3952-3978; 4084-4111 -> 1.19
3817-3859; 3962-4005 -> 1.17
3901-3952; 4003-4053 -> 1.15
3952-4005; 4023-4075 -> 1.15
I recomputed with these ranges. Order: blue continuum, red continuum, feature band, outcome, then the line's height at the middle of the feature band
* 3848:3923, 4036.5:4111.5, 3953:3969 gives 0.22 mag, 3.36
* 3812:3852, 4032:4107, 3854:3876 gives -0.22 mag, 2.79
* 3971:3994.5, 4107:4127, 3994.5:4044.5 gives -0.09 mag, 3.36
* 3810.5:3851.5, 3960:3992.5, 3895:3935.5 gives -0.10 mag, 2.92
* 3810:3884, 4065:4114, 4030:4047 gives -0.16 mag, 3.3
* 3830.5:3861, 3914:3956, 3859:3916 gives -0.10 mag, 2.91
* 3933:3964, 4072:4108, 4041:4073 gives -0.11 mag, 3.32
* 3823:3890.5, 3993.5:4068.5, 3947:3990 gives 0.12 mag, 3.39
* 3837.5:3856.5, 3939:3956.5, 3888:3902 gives 0.00 mag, 3.09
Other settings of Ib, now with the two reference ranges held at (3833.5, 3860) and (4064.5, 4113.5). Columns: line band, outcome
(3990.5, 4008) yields -2.8 angstroms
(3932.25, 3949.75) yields 0.3 angstroms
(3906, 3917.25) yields -2.1 angstroms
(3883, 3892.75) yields 0.5 angstroms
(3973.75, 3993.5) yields -2.0 angstroms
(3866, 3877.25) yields -2.0 angstroms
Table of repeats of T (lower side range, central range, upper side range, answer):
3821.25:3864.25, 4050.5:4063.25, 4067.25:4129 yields -0.09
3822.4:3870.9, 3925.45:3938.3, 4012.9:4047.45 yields 0.25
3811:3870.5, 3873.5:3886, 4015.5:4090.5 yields 0.13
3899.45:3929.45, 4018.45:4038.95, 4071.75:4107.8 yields -0.10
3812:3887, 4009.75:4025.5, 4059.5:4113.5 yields -0.08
